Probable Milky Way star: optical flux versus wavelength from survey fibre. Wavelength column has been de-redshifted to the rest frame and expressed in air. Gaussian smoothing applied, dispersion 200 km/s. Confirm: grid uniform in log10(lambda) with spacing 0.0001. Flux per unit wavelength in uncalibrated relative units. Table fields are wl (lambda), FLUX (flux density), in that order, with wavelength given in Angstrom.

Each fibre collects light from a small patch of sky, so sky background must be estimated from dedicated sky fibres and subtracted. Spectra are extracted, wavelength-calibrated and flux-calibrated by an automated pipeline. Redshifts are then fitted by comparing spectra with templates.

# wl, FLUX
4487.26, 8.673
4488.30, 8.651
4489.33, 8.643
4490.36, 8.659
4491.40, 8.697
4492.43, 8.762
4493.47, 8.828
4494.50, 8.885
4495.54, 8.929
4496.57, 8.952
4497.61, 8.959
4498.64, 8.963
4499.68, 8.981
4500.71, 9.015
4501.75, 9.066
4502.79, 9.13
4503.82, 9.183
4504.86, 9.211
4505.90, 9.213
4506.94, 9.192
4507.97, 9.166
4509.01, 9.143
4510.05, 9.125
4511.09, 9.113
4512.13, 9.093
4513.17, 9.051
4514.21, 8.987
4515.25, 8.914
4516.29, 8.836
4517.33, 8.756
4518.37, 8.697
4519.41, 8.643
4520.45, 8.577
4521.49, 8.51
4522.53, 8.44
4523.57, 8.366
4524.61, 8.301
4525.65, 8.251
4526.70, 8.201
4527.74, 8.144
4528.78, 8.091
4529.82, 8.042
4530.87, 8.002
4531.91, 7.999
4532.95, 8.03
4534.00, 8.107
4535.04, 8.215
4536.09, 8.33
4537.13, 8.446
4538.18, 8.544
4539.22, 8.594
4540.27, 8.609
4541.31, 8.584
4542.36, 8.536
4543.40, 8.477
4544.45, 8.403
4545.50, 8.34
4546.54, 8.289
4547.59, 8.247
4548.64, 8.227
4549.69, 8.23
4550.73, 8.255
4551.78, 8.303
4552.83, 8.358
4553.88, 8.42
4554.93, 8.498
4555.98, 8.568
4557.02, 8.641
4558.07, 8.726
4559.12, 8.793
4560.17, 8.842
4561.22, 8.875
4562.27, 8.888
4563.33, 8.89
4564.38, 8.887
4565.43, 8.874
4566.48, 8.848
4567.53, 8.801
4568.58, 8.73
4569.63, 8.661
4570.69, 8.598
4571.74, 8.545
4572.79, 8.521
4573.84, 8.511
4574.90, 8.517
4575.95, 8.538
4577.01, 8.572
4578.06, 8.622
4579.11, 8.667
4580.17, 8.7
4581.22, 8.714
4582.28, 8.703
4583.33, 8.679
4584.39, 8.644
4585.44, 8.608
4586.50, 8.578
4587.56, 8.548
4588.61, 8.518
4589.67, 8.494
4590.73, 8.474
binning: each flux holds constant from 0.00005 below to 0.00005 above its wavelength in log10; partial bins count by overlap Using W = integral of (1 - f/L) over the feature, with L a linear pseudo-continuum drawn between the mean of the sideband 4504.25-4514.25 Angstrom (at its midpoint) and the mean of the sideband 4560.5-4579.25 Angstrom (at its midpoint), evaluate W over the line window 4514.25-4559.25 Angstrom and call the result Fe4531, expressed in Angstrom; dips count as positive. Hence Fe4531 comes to 2.6 Angstrom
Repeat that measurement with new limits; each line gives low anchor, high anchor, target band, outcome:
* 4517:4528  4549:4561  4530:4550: 0.39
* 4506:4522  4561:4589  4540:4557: 0.74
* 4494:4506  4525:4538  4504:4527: -0.56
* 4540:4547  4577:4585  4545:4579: -0.05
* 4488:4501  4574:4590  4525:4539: 0.88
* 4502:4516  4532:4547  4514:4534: 0.83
